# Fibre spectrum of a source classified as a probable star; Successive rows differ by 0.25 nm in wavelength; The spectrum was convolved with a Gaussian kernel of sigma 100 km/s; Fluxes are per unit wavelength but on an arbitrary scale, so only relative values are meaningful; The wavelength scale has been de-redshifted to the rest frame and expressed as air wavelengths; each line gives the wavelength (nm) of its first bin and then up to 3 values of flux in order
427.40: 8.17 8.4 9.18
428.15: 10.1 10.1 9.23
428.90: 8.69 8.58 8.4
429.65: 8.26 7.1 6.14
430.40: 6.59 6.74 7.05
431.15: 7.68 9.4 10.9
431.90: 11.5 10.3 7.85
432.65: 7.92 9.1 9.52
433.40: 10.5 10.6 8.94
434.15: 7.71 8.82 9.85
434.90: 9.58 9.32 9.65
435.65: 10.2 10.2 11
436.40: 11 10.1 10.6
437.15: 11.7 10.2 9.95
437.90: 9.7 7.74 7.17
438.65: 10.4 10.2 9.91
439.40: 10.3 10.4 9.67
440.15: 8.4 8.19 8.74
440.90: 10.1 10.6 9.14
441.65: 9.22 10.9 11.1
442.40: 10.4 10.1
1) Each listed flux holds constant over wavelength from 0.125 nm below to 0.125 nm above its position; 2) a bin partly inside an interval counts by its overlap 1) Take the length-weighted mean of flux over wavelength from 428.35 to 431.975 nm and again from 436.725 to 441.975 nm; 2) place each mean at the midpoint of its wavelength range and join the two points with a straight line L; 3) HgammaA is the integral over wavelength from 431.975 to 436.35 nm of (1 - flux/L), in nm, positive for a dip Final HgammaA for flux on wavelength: -0.29 nm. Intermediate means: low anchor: 8.35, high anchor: 9.67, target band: 9.52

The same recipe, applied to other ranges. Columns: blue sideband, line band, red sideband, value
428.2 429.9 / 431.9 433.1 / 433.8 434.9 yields -0.033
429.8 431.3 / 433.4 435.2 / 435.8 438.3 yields -0.113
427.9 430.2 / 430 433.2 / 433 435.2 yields 0.200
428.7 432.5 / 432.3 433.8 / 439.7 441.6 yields -0.116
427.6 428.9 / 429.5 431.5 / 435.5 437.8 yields 0.483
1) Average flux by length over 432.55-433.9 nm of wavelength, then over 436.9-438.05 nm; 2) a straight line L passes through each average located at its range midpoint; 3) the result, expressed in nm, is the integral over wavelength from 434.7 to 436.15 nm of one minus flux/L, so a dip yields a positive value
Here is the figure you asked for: 0.007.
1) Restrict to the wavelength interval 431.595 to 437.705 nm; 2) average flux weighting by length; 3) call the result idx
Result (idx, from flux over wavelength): 9.87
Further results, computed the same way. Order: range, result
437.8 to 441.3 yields 9.39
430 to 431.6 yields 7.43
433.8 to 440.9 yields 9.64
